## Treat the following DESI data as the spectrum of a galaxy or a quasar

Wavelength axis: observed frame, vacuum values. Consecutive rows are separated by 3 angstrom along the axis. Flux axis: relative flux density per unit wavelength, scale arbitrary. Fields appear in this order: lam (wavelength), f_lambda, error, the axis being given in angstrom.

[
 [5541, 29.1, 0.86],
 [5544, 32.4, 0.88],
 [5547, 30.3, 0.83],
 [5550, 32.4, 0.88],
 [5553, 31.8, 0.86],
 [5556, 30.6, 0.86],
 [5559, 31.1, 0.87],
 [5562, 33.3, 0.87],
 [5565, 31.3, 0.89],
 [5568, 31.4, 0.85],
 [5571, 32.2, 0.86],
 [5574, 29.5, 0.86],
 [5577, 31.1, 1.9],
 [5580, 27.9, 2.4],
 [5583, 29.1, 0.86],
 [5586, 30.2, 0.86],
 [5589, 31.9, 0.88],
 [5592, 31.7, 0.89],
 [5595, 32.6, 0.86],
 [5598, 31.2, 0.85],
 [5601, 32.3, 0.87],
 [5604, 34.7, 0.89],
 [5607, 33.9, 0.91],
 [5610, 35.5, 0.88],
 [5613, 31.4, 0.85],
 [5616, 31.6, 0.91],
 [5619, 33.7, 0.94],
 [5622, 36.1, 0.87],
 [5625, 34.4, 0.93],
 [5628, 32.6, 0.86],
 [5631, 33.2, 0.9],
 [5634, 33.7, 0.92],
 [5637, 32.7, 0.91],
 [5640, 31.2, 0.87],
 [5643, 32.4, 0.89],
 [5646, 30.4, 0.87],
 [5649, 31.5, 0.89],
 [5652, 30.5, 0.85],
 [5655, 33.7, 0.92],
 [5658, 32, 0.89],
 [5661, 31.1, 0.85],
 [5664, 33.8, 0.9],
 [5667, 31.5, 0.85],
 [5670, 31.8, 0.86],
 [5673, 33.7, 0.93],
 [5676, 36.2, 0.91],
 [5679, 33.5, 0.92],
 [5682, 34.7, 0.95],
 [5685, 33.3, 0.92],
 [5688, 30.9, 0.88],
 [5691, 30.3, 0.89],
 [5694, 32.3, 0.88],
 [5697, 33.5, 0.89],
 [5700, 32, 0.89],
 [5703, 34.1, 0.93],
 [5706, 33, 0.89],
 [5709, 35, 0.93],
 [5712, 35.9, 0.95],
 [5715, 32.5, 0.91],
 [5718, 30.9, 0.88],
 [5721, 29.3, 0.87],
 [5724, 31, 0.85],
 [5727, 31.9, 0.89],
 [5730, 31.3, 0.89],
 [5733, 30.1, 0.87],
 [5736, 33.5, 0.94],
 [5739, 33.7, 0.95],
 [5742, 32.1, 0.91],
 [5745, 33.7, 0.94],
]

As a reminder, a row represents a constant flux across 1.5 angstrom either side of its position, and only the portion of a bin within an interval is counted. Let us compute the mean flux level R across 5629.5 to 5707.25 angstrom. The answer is 32.6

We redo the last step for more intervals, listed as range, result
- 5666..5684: 33.6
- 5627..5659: 32.2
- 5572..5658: 32.2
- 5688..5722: 32.6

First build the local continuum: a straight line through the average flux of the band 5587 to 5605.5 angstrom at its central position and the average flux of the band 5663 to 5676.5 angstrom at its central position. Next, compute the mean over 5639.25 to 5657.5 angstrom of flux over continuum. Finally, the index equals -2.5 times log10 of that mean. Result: 0.04 mag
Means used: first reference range 32.3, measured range 31.7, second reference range 33.2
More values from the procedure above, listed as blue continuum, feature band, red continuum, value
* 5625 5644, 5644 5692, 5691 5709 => 0.013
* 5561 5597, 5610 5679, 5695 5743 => -0.036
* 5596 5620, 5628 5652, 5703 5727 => 0.027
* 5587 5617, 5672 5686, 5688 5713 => -0.044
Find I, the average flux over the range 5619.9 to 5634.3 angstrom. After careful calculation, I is 34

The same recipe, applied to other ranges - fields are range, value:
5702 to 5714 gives 34.4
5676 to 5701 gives 32.8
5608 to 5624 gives 33.7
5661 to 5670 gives 32.2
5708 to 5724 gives 32.5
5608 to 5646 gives 33.1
